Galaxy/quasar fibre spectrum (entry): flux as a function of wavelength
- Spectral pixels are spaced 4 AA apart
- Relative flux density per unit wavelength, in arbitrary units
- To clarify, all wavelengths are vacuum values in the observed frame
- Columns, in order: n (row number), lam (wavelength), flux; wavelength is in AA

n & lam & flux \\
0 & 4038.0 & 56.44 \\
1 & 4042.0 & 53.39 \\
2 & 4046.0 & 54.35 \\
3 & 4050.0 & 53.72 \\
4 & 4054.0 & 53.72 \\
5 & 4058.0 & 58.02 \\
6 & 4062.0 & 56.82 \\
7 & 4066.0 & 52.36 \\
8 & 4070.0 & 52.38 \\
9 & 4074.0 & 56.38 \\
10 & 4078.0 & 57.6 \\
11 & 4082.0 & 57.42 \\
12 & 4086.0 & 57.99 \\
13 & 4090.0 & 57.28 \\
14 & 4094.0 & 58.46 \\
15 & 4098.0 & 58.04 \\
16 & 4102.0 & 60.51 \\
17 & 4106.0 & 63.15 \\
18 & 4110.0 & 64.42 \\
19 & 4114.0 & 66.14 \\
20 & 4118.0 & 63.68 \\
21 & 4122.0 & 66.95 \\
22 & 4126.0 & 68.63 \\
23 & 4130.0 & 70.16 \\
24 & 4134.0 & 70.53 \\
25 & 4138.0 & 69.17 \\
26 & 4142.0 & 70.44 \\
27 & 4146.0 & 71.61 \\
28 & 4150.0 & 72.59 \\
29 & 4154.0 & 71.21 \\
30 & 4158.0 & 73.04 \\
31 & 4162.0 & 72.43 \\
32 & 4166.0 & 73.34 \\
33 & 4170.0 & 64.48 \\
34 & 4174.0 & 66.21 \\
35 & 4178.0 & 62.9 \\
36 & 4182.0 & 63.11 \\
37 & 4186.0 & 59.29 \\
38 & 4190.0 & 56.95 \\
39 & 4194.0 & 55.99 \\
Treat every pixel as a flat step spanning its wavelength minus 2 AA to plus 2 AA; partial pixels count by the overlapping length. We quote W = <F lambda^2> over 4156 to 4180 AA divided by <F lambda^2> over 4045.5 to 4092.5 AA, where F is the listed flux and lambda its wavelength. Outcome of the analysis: 1.29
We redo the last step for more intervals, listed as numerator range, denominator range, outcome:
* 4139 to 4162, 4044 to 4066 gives 1.36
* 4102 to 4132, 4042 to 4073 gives 1.24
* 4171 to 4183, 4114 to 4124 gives 1.01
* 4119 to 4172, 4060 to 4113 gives 1.24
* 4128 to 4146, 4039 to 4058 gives 1.35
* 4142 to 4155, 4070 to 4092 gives 1.30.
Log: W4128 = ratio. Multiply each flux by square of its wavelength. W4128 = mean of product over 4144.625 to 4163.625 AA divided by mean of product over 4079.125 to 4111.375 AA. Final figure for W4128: 1.2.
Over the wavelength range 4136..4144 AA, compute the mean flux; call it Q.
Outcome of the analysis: 69.8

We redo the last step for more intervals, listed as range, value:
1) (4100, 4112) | 62.7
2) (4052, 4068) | 55.2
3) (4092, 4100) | 58.2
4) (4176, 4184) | 63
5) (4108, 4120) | 64.7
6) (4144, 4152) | 72.1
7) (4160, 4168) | 72.9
